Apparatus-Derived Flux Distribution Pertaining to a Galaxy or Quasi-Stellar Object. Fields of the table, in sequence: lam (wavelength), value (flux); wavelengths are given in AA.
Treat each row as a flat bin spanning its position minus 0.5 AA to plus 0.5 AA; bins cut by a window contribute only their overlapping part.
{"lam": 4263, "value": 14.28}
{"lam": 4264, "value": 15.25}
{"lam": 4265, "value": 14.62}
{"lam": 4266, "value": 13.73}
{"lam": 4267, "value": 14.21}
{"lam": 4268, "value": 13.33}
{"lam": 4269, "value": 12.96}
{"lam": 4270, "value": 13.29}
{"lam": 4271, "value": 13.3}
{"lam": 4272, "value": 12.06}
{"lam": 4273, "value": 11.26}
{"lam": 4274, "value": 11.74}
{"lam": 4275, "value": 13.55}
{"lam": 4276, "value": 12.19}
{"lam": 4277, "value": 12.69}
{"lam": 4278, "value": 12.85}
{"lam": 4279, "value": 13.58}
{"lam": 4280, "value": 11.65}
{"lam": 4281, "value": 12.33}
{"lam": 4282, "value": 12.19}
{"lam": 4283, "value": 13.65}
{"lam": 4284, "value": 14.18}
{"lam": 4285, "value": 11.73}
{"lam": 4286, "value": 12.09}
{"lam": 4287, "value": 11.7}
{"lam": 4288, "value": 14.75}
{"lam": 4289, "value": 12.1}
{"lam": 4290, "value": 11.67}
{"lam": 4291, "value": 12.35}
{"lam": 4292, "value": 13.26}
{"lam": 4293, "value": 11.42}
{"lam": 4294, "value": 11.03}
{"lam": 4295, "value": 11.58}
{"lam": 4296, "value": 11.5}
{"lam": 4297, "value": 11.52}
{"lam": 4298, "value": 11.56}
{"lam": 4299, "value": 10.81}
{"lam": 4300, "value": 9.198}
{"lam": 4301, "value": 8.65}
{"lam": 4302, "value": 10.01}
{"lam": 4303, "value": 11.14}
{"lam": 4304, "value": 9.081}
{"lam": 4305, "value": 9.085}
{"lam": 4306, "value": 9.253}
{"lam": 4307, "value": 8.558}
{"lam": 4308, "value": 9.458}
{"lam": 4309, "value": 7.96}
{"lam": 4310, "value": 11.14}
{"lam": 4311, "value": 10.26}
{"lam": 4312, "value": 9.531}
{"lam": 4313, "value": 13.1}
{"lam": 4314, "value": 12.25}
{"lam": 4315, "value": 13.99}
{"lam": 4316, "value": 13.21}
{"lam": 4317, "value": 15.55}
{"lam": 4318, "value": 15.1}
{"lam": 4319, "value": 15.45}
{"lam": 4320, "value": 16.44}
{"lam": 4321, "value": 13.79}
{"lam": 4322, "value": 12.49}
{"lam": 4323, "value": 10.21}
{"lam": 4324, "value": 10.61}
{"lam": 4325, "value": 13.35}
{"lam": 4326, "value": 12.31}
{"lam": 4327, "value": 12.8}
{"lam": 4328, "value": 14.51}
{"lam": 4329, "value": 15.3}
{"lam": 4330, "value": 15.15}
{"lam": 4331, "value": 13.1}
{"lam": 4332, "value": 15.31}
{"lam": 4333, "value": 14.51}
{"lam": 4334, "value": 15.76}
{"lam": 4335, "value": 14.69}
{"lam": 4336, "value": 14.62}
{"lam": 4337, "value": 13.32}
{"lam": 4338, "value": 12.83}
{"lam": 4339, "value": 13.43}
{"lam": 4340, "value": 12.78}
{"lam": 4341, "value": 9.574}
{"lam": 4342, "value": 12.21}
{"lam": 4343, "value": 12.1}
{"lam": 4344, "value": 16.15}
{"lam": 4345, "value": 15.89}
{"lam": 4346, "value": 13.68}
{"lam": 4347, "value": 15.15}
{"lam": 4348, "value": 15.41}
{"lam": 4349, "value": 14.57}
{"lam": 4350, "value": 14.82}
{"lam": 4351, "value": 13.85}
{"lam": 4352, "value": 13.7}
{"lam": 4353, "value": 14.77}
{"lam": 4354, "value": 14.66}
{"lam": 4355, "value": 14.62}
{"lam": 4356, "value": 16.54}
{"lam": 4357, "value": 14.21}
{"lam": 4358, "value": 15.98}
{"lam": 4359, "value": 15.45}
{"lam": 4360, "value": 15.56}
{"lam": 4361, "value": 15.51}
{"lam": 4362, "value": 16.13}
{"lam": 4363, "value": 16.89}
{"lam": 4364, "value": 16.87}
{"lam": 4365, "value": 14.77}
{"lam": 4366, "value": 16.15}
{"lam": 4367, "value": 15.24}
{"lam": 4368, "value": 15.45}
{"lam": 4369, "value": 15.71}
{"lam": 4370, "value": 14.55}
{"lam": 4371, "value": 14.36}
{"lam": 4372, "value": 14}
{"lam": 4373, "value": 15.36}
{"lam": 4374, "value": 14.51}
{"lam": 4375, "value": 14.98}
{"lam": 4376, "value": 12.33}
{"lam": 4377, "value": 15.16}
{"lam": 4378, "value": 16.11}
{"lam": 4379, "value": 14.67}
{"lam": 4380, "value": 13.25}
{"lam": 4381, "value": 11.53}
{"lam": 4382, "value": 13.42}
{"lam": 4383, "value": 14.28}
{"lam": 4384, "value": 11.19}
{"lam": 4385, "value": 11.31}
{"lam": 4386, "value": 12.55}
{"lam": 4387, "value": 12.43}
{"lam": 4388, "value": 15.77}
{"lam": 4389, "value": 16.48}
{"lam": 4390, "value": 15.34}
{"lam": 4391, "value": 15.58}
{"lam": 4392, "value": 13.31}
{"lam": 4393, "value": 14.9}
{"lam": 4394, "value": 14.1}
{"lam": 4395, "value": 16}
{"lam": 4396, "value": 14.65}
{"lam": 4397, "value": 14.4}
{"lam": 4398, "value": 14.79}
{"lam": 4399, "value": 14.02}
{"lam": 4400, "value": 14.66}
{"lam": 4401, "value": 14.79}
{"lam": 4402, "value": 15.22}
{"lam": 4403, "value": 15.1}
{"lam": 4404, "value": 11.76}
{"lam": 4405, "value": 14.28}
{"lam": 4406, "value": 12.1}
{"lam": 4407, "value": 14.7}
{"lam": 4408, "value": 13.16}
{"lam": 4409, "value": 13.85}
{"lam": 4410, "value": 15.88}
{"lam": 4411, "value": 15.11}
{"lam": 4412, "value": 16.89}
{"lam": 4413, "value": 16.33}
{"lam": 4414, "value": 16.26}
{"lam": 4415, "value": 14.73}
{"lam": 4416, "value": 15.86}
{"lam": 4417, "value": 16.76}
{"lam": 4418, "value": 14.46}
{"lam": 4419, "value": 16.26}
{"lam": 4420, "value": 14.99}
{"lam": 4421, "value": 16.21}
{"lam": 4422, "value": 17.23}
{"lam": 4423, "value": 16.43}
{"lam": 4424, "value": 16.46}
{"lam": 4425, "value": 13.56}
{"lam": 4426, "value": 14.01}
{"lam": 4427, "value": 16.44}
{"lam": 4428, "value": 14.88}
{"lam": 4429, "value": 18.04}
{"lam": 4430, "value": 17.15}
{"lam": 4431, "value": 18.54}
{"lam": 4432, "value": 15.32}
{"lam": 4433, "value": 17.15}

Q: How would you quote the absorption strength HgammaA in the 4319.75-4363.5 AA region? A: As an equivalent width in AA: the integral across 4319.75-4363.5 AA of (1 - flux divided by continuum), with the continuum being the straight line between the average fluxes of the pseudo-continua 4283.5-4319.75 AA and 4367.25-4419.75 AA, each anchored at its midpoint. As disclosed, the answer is -4.5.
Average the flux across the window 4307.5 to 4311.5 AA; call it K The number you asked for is 9.7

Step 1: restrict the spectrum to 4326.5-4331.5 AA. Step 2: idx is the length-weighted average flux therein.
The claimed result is 14.2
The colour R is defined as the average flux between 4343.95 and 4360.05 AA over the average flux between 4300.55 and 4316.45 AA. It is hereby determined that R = 1.44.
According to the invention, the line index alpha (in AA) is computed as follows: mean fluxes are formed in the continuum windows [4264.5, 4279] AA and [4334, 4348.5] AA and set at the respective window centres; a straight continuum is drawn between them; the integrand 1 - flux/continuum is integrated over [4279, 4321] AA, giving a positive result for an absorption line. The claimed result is 4.8 AA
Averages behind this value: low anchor 13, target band 11.8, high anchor 13.8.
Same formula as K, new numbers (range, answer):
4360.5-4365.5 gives 16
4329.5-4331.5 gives 14.1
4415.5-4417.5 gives 16.3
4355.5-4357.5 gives 15.4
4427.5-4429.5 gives 16.5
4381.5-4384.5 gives 13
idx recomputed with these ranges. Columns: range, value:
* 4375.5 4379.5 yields 14.6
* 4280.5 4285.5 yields 12.8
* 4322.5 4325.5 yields 11.4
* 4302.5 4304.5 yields 10.1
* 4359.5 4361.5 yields 15.5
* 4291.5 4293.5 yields 12.3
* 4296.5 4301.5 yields 10.3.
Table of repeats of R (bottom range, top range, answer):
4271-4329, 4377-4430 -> 1.23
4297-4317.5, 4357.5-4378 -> 1.43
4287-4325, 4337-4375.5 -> 1.26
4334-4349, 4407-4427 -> 1.12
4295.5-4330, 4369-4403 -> 1.21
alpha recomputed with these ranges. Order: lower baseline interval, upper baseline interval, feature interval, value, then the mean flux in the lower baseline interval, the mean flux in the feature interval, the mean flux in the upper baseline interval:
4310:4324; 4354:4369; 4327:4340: -0.3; 13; 14.3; 15.6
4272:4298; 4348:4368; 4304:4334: 2.6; 12.3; 12.5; 15.3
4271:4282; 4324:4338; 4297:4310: 3.5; 12.4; 9.7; 14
